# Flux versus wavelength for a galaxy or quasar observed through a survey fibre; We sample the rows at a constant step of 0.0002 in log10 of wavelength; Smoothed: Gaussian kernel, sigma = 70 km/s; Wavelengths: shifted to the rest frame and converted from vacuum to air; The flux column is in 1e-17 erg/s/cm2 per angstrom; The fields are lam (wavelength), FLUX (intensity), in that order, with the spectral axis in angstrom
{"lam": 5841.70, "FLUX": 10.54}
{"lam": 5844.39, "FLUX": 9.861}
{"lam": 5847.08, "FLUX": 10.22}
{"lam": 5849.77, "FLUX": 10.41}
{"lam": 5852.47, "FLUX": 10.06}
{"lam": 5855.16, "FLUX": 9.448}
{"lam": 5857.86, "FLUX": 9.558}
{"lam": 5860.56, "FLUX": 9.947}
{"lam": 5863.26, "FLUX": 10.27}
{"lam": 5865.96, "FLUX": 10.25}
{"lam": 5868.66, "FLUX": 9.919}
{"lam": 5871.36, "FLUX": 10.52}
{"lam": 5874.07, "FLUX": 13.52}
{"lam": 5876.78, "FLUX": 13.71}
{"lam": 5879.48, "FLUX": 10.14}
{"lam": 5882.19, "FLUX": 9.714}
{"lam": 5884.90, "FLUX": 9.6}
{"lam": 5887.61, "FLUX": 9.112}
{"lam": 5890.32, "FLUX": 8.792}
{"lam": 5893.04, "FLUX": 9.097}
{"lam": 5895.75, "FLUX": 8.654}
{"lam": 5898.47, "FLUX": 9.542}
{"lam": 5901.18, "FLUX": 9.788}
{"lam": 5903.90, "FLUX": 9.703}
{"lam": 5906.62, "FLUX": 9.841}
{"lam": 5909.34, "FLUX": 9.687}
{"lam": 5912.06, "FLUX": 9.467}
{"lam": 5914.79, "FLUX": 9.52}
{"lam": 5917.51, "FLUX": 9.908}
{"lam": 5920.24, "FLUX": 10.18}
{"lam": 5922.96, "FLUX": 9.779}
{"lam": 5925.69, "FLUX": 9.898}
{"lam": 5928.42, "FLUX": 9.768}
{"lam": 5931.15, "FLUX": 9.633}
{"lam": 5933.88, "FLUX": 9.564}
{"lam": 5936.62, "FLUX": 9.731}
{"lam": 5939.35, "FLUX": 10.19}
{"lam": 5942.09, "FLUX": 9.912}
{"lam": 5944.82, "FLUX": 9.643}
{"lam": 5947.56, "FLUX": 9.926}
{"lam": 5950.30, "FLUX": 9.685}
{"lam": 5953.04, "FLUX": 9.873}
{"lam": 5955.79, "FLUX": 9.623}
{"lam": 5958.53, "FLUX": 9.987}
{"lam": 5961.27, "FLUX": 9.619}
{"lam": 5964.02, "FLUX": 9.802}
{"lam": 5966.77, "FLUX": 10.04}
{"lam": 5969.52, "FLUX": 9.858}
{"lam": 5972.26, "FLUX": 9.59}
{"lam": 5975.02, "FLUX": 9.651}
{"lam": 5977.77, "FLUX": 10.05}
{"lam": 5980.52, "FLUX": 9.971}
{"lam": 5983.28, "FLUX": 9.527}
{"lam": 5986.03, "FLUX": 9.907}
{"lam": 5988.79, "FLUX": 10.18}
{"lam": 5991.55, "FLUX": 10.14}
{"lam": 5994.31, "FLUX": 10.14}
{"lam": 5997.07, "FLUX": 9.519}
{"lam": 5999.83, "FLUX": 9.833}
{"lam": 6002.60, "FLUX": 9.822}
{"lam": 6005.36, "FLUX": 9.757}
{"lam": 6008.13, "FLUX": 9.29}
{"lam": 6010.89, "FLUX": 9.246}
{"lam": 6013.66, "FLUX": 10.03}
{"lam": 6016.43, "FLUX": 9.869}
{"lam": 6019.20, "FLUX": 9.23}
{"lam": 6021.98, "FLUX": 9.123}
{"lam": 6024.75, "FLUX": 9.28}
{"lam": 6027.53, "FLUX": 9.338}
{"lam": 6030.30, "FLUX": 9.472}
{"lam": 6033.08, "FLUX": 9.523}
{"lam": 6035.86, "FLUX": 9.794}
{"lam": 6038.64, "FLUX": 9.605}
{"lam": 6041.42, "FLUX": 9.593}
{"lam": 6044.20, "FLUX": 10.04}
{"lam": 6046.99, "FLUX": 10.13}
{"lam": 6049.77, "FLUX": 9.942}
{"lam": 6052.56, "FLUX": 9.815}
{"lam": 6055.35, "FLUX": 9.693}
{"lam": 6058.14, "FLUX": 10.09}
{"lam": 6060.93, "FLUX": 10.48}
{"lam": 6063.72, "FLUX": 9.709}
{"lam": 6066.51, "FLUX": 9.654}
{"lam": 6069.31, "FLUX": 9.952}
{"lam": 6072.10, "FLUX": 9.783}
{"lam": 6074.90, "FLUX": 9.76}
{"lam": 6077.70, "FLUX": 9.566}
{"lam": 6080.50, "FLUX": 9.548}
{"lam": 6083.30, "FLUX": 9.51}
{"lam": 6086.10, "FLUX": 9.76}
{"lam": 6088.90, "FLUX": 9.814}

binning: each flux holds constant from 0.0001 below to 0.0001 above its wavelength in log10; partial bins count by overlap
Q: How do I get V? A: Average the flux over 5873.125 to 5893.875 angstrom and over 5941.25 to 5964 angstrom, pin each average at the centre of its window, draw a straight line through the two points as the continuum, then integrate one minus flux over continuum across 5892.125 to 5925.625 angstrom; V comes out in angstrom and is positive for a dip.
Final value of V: 1.9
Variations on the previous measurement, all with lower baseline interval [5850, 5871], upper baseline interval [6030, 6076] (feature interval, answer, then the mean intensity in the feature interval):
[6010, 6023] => 0.45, 9.51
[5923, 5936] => 0.27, 9.72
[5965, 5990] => 0.07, 9.86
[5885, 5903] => 1.34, 9.21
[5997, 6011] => 0.36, 9.62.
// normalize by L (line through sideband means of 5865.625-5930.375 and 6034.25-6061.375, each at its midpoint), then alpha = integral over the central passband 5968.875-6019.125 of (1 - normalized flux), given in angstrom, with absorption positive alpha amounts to 0.75 angstrom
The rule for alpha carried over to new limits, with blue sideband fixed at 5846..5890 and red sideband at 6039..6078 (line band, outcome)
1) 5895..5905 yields 0.8 angstrom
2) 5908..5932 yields 1.1 angstrom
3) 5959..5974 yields 0.5 angstrom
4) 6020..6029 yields 0.6 angstrom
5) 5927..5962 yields 1.3 angstrom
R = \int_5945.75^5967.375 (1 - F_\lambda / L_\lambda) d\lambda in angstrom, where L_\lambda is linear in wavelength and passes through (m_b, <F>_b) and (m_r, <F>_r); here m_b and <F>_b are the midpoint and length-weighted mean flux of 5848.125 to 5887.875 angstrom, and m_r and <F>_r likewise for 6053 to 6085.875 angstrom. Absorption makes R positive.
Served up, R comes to 0.7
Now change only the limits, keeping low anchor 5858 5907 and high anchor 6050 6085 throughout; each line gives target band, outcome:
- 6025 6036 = 0.4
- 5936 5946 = 0.1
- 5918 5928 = 0.1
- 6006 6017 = 0.3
